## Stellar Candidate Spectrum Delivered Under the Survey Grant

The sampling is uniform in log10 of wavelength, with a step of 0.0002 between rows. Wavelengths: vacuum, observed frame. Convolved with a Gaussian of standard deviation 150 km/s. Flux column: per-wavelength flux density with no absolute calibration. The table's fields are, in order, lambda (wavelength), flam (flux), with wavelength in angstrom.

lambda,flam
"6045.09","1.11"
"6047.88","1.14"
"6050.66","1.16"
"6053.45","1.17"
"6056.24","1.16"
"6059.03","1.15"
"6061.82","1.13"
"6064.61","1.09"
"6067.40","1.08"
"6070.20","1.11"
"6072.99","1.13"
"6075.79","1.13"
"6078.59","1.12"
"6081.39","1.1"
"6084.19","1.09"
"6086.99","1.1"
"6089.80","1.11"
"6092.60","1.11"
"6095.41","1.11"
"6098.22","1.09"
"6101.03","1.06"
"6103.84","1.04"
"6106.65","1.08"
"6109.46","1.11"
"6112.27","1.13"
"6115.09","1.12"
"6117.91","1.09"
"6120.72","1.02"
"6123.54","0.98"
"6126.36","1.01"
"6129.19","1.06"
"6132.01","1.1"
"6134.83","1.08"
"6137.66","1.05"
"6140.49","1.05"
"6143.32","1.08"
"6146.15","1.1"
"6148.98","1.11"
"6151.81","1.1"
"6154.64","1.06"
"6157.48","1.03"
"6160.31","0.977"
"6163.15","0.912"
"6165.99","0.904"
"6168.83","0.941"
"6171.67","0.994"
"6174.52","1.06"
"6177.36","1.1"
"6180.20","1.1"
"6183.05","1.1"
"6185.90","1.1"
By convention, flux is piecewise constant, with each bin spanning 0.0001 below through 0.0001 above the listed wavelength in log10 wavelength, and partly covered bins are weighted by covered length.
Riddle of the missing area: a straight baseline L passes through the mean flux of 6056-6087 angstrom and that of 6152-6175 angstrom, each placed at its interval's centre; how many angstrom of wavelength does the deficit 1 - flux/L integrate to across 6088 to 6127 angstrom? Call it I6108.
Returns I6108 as -0.4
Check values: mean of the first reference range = 1.12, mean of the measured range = 1.08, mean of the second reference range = 0.988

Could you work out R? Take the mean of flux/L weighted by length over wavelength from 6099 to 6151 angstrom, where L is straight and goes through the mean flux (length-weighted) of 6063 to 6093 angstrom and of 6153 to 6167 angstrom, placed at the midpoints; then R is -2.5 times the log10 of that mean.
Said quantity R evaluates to -0.04 mag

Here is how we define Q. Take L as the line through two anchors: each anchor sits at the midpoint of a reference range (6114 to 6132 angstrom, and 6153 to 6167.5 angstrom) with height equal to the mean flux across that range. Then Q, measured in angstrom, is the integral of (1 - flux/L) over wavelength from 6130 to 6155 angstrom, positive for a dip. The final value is -1.7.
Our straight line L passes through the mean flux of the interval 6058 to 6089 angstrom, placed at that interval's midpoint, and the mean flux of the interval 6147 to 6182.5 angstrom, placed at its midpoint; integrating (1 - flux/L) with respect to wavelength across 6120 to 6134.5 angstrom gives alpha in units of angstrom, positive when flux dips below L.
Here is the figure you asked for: 0.3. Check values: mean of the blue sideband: 1.11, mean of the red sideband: 1.03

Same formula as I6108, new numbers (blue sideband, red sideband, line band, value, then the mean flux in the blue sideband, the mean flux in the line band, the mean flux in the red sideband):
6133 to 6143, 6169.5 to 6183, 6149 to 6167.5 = 1.0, 1.06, 1.01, 1.06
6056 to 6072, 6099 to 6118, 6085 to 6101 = 0.0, 1.12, 1.1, 1.09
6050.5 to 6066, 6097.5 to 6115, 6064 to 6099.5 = 0.3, 1.14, 1.11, 1.09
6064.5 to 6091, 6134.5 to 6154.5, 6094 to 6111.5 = 0.2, 1.11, 1.08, 1.08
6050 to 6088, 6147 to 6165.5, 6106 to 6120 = -0.4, 1.12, 1.1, 1.03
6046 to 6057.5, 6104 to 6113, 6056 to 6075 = 0.4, 1.16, 1.12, 1.1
